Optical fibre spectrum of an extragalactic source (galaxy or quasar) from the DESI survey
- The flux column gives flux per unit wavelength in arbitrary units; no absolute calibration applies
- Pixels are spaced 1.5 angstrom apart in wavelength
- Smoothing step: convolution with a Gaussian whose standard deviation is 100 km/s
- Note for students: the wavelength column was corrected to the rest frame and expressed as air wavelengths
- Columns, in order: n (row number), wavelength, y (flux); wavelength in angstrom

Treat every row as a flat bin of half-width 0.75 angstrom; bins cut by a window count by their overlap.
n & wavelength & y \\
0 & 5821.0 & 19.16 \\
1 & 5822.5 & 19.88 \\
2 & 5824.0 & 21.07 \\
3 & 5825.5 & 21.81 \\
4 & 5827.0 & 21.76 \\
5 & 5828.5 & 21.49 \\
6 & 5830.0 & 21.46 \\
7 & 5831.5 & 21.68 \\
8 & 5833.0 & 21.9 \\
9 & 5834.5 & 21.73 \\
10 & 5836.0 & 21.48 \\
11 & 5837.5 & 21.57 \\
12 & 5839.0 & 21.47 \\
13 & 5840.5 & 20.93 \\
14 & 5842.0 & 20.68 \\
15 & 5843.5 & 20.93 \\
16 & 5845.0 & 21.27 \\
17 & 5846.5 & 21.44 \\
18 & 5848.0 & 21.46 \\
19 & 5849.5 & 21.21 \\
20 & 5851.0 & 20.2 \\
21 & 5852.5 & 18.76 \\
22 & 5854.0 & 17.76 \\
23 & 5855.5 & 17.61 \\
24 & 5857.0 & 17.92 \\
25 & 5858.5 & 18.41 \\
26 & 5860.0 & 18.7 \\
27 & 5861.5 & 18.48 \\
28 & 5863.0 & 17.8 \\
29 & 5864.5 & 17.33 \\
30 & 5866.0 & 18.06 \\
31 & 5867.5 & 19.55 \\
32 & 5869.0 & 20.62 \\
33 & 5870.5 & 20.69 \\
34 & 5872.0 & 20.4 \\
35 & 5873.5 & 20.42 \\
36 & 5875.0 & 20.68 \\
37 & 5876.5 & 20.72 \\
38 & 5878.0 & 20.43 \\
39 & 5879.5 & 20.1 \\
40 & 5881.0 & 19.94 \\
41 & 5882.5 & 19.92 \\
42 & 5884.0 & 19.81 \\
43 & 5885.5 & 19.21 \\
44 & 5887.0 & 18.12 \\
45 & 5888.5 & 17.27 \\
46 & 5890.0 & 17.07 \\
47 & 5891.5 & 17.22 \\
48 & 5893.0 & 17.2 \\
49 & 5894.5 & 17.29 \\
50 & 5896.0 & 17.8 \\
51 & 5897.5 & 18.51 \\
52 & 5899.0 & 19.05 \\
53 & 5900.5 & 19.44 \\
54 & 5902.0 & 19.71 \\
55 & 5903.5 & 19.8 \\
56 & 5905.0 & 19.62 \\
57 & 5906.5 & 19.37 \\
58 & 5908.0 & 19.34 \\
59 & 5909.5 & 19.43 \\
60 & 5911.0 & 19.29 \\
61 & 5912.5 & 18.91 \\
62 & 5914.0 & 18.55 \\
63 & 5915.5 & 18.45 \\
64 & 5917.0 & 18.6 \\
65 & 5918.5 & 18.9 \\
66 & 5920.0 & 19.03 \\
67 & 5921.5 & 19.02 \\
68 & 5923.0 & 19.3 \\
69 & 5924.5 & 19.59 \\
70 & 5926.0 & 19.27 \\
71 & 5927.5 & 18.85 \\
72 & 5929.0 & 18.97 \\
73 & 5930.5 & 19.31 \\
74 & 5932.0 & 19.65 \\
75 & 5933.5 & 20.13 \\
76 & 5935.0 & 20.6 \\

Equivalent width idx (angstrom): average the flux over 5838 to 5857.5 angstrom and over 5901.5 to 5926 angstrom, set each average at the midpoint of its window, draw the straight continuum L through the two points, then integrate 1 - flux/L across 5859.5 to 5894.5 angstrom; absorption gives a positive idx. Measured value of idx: 1.2 angstrom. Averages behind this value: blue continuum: 20.2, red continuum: 19.2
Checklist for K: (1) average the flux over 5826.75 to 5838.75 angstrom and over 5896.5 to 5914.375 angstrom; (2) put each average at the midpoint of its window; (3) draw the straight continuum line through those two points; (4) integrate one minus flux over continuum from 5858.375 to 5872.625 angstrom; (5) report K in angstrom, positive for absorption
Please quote 1.06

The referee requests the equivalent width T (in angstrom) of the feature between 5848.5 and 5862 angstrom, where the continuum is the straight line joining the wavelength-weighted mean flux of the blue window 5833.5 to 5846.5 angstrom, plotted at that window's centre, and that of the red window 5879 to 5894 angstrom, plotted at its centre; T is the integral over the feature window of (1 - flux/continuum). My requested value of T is 1.0 angstrom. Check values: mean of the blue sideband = 21.3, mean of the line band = 18.8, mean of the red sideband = 18.5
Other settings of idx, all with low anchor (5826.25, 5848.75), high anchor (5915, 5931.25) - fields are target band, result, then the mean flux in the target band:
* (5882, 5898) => 1.5 angstrom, 18.1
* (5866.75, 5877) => 0.0 angstrom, 20.4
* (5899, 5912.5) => 0.1 angstrom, 19.4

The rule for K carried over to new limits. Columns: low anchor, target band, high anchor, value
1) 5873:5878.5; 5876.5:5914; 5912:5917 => 1.2 angstrom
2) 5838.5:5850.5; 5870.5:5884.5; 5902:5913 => 0.0 angstrom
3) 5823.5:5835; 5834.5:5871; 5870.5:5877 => 2.2 angstrom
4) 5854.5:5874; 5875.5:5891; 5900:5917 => -0.2 angstrom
